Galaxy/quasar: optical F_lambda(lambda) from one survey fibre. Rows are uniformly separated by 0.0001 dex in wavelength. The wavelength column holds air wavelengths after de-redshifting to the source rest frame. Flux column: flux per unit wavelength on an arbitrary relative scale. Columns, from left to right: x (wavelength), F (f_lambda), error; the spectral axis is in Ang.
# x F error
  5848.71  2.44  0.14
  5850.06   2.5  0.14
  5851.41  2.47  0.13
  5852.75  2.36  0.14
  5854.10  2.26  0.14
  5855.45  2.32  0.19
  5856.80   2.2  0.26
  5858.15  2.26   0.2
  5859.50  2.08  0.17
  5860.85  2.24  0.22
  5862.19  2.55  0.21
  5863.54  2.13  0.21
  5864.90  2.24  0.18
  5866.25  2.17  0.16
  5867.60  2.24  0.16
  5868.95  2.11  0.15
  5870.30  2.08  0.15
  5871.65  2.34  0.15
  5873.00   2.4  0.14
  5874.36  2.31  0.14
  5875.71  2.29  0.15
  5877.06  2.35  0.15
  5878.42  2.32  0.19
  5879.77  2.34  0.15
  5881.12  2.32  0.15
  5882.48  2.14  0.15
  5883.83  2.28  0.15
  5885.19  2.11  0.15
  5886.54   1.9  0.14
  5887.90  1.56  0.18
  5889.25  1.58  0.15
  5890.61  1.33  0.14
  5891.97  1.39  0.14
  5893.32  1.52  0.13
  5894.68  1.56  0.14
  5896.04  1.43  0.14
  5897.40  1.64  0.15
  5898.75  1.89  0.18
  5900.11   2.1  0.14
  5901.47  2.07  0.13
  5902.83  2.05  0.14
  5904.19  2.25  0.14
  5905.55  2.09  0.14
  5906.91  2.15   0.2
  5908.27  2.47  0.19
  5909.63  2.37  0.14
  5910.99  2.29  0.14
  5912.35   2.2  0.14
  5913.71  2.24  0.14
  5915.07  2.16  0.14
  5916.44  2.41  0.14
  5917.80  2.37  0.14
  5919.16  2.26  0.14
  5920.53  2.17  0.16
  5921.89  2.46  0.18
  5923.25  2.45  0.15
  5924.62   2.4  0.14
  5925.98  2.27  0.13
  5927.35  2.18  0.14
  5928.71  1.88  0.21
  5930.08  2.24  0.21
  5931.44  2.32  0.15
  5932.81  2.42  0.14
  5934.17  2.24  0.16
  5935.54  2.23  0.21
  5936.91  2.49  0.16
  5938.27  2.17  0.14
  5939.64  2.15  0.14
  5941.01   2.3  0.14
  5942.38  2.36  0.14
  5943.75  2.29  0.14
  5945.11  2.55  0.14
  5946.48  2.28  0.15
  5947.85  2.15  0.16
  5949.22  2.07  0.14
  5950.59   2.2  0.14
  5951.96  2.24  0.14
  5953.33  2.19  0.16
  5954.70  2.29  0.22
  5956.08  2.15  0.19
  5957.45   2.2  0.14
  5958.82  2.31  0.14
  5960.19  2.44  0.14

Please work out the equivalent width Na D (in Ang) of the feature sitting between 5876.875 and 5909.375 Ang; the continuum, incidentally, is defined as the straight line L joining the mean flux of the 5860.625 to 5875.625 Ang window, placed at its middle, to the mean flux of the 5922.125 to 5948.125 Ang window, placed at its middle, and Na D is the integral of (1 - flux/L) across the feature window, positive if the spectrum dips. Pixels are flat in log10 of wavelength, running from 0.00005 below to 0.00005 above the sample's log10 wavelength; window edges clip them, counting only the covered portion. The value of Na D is 4.6 Ang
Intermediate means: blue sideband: 2.26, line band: 1.95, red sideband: 2.29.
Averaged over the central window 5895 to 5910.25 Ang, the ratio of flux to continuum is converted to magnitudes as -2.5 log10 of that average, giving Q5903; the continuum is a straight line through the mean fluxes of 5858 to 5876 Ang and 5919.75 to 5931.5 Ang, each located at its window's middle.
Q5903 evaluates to 0.11 mag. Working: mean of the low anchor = 2.24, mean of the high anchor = 2.26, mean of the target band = 2.03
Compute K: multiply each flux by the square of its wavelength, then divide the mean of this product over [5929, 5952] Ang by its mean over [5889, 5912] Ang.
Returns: 1.21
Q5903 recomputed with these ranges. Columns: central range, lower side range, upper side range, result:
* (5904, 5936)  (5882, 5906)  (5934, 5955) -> -0.11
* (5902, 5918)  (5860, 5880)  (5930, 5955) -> 0.01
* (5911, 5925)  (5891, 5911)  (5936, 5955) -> -0.12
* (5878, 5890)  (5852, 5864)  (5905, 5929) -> 0.11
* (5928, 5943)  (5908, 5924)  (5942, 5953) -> 0.01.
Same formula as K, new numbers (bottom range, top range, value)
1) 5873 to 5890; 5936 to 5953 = 1.09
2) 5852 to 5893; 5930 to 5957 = 1.09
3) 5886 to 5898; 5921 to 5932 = 1.49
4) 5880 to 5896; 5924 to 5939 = 1.28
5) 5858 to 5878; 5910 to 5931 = 1.02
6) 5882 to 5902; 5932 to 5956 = 1.31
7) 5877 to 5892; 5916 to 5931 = 1.17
